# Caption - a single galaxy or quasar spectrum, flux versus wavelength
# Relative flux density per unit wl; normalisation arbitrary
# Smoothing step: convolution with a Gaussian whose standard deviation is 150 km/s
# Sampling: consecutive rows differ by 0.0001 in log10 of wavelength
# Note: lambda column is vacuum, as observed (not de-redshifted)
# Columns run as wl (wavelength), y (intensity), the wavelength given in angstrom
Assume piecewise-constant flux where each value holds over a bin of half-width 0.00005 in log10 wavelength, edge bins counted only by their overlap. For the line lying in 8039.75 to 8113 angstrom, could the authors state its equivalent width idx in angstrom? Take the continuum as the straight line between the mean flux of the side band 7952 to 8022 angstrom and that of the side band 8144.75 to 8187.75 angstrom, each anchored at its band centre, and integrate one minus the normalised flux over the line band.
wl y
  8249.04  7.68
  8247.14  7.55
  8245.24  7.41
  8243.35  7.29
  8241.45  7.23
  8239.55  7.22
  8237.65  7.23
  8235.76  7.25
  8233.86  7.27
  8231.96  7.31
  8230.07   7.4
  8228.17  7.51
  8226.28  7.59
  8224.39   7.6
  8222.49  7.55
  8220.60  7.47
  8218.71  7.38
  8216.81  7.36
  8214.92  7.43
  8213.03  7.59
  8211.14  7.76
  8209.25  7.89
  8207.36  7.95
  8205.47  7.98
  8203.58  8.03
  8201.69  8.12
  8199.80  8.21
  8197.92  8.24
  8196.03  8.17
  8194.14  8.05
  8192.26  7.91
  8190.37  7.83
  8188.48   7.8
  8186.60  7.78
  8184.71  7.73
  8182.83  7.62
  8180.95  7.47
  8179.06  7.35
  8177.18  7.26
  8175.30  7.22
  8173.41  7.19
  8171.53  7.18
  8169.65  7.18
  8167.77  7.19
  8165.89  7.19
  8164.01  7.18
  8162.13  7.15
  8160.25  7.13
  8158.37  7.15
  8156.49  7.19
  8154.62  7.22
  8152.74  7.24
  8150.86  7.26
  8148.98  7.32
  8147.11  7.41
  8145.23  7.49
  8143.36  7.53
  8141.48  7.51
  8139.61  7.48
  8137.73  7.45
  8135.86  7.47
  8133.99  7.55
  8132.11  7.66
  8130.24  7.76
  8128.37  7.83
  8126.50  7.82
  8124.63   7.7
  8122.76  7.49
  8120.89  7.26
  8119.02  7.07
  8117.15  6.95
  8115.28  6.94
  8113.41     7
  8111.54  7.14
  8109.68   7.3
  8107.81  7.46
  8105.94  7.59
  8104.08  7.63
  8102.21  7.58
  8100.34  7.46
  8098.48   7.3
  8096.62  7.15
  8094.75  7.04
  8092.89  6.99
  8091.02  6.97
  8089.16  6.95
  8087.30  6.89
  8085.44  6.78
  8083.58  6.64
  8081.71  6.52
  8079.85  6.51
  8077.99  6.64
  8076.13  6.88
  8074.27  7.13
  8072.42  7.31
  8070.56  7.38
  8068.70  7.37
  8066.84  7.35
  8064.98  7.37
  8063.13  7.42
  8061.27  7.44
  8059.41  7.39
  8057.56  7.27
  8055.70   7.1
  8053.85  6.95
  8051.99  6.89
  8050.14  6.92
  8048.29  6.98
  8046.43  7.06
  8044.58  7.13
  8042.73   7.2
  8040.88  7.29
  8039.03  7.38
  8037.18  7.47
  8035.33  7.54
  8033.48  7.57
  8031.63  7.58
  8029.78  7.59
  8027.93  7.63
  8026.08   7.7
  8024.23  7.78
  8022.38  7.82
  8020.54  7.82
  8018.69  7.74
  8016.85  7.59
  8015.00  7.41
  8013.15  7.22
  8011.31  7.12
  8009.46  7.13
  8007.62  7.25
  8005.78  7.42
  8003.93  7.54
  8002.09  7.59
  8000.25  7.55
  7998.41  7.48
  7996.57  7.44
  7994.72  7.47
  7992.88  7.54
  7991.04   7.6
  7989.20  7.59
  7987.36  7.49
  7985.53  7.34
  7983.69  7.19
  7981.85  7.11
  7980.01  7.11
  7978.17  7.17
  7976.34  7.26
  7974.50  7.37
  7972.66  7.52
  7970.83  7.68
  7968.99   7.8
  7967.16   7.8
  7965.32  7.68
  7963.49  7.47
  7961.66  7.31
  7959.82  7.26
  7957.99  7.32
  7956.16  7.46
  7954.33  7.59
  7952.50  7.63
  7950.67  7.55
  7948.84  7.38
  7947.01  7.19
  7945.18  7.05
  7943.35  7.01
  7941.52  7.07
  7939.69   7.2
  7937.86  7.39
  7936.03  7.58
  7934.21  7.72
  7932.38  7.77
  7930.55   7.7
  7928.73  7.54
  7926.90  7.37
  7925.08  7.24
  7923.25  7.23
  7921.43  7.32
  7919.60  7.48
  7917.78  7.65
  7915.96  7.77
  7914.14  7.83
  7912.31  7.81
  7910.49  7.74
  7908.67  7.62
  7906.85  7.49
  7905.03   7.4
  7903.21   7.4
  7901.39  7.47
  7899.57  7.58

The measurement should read 2.4 angstrom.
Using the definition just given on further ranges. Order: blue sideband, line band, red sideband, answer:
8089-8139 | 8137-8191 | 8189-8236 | 1.3 angstrom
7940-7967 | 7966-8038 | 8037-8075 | -1.9 angstrom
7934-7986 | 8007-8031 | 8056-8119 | -0.8 angstrom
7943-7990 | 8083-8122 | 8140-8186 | 1.0 angstrom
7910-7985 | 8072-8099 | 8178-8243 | 2.3 angstrom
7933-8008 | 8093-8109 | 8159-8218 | 0.3 angstrom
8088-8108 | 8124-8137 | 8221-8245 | -0.7 angstrom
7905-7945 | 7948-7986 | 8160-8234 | 0.4 angstrom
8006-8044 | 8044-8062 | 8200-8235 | 1.0 angstrom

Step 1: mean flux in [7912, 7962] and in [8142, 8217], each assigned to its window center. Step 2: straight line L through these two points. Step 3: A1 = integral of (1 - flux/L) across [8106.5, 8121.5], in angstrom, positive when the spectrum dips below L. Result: 0.74 angstrom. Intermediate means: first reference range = 7.44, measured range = 7.15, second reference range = 7.55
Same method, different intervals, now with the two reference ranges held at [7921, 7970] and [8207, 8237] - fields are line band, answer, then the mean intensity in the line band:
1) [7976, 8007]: 0.2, 7.41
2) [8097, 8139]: 0.3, 7.43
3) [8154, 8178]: 1.0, 7.19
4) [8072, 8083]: 1.0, 6.8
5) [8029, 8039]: -0.1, 7.53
